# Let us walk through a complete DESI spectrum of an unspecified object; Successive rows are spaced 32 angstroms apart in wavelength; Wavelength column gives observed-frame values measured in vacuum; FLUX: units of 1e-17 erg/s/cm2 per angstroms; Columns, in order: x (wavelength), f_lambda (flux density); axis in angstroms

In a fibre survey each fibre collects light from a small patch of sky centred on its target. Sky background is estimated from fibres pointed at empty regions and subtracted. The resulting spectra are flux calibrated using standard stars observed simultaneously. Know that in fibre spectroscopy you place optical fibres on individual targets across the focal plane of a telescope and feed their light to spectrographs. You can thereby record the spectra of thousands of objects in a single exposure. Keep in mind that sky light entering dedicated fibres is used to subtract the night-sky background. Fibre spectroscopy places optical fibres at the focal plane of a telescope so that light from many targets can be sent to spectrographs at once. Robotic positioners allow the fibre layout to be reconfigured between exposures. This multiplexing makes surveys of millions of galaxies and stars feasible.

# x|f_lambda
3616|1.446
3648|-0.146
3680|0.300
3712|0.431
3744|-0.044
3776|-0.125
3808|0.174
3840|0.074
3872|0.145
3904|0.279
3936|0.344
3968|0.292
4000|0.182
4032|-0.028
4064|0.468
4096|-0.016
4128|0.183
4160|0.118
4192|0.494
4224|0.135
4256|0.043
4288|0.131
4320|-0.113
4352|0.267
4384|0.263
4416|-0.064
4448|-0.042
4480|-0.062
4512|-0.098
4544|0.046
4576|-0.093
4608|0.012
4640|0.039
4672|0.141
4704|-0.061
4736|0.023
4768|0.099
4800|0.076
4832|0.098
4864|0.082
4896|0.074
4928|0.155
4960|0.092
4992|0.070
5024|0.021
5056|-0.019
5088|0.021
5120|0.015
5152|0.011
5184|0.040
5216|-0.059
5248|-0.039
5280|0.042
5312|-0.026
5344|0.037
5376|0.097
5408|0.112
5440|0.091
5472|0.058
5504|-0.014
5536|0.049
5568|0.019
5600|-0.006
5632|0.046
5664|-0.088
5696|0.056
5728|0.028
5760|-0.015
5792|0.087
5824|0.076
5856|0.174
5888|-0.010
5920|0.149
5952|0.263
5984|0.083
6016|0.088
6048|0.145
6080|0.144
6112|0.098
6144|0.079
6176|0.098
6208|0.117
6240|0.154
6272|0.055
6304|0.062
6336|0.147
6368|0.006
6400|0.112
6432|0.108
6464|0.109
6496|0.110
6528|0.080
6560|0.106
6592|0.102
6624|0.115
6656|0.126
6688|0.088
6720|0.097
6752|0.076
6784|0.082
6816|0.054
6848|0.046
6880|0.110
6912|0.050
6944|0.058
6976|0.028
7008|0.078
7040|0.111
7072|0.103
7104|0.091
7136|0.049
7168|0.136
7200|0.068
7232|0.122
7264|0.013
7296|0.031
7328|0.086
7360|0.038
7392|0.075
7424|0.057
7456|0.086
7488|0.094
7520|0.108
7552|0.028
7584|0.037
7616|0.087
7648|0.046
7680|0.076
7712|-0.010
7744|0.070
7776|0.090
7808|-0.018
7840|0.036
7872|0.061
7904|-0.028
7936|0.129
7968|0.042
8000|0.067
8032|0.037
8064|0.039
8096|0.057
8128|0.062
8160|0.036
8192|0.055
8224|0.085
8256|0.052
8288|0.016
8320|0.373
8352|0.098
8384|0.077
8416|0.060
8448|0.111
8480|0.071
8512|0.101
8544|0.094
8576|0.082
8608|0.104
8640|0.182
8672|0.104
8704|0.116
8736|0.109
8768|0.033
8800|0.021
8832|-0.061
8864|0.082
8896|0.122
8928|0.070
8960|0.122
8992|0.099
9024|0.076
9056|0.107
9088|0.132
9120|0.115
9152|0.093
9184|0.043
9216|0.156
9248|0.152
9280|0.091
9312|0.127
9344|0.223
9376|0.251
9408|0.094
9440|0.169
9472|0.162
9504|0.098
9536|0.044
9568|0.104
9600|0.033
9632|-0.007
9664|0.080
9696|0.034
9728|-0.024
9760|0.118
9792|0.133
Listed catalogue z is 1.233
